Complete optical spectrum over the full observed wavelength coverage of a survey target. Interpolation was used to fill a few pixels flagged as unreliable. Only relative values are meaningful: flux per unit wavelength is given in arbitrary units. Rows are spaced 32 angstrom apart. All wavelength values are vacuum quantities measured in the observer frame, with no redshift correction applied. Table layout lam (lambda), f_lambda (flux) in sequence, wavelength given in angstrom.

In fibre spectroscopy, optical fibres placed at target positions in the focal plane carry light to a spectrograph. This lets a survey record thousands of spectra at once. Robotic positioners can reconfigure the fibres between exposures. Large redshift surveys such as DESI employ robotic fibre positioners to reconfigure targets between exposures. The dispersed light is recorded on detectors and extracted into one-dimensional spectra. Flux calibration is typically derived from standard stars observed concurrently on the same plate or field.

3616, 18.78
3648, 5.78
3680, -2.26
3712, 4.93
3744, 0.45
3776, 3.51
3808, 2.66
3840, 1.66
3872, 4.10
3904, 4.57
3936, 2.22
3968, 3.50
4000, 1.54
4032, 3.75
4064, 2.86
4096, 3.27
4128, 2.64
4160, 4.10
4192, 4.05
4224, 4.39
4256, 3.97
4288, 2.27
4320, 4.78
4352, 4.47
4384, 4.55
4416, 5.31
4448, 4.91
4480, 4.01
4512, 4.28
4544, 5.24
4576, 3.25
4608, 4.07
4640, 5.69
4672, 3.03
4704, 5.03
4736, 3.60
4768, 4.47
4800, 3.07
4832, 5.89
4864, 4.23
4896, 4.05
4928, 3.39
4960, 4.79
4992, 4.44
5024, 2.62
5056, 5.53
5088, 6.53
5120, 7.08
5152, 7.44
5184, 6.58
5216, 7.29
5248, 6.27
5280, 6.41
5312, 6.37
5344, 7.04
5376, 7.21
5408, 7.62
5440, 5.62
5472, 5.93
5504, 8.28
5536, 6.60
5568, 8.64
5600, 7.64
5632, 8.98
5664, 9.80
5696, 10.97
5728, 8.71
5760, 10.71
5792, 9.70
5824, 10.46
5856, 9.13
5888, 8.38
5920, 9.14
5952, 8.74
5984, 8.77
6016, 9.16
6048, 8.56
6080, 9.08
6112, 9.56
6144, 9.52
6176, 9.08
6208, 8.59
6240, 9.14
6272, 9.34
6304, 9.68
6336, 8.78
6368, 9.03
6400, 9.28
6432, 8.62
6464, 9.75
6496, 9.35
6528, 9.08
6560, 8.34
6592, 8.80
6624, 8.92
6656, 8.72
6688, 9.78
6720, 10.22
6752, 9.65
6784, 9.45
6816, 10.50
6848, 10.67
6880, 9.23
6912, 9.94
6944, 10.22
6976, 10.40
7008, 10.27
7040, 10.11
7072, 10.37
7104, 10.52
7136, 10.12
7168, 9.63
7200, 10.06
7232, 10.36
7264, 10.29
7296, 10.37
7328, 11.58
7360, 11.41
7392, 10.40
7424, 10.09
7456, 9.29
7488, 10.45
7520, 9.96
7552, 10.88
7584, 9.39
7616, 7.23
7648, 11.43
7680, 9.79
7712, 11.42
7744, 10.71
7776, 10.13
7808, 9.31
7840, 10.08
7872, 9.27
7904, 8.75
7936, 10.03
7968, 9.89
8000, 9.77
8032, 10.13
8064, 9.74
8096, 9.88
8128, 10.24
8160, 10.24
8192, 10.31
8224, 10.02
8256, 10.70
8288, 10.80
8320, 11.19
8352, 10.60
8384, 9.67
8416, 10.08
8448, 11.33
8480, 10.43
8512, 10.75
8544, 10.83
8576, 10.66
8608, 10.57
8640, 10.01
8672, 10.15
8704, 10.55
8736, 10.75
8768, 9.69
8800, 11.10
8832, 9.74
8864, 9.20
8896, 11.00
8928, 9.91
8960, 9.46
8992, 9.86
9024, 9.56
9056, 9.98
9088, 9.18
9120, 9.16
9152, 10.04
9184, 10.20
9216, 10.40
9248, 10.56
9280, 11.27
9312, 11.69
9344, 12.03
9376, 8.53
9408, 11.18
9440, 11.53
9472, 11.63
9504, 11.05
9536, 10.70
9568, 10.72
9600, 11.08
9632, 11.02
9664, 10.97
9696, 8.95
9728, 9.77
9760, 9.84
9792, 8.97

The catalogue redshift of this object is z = 0.265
